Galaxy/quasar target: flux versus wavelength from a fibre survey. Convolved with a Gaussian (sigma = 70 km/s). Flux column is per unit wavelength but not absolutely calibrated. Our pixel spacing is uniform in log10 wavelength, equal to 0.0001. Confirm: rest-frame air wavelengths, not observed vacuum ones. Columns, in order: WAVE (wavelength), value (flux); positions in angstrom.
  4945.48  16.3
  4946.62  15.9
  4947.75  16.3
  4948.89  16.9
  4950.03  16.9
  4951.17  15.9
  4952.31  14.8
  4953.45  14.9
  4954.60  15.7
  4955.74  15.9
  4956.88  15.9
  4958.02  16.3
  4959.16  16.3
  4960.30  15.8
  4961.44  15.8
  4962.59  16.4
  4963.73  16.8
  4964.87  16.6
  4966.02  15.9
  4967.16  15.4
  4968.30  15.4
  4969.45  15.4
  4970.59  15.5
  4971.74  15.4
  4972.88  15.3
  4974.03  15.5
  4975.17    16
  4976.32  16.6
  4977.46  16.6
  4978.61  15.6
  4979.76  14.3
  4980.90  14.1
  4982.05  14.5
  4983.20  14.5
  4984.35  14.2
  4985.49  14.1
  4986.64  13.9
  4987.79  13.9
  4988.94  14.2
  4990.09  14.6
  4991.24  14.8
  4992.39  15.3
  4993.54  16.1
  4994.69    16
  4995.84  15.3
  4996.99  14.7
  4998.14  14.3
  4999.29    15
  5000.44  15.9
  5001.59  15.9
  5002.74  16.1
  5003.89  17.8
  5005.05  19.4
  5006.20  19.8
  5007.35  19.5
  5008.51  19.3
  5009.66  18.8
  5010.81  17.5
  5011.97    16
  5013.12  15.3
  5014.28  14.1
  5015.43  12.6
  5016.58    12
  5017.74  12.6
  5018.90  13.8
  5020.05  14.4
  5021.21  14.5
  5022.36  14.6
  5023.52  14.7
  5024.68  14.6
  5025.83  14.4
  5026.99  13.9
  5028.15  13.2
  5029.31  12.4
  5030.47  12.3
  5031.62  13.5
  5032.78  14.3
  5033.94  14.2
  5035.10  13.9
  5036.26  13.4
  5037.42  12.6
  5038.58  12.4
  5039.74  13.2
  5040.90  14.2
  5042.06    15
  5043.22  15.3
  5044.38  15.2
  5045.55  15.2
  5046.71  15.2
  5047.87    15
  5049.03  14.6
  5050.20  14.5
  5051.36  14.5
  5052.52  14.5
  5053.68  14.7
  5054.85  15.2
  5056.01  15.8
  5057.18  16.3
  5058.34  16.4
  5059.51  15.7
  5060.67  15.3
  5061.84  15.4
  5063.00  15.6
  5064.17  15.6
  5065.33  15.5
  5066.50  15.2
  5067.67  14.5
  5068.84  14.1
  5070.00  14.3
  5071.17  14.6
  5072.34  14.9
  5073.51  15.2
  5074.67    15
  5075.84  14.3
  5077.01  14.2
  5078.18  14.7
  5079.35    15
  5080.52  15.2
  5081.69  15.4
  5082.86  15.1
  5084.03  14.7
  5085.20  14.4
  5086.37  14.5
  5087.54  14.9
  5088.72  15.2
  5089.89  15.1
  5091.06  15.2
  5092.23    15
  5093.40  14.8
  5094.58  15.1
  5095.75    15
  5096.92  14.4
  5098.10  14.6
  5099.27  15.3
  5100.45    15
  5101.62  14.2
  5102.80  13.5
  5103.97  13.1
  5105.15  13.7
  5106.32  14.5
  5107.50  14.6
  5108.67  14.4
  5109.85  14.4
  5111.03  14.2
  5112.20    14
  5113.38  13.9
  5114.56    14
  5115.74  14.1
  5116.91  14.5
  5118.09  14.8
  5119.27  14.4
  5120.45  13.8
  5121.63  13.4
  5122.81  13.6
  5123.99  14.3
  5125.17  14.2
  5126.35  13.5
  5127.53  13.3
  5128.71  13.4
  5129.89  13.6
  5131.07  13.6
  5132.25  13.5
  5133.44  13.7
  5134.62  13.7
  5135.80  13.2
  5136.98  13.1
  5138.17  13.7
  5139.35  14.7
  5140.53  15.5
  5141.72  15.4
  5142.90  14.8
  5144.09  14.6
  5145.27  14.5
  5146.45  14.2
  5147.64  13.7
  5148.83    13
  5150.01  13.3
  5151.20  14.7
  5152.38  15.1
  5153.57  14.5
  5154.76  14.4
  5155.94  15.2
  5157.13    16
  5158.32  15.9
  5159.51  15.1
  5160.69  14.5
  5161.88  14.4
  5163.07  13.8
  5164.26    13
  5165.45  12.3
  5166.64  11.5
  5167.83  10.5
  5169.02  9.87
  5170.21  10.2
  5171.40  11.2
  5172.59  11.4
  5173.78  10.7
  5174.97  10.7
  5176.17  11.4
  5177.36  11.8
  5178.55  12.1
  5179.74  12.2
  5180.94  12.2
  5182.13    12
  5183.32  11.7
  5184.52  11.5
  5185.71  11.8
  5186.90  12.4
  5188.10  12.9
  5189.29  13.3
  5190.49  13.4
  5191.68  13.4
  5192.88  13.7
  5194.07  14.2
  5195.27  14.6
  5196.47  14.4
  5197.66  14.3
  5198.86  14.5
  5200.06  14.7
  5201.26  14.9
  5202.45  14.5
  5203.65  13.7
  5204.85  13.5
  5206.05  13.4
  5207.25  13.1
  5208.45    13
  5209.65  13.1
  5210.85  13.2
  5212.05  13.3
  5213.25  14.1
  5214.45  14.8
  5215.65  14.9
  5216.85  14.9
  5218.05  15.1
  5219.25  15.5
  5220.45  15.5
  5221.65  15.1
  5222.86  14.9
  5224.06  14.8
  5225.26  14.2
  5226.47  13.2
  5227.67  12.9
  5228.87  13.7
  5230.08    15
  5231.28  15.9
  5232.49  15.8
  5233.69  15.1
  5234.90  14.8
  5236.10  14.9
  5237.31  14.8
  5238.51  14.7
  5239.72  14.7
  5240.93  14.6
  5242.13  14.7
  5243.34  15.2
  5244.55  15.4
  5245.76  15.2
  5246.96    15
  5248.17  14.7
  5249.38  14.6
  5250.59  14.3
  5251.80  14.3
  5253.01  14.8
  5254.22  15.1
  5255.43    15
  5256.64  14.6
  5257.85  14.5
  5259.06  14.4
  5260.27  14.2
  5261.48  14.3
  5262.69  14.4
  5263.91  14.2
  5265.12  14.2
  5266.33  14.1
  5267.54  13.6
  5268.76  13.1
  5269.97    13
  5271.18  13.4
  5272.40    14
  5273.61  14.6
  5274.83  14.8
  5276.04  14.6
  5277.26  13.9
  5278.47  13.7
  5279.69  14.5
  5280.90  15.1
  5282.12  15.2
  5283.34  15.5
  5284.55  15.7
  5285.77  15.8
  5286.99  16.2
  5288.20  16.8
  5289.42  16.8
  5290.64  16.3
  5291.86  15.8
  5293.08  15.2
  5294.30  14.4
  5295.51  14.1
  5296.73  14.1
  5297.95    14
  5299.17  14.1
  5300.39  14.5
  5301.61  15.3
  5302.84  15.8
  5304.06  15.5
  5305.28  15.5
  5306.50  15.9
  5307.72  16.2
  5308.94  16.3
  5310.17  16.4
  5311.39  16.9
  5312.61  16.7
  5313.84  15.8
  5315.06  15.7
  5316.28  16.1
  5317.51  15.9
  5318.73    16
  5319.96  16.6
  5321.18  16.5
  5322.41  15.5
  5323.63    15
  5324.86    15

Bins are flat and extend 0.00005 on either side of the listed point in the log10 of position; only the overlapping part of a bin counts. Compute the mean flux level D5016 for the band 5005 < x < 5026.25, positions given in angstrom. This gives 15.6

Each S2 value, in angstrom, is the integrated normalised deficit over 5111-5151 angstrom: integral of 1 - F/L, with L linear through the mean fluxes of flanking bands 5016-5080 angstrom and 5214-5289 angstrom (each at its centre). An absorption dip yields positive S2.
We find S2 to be 1.59 angstrom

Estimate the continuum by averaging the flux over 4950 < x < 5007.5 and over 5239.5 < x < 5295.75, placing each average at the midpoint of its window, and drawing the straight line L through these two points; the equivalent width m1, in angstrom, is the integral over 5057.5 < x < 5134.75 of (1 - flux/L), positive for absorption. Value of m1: 3.9 angstrom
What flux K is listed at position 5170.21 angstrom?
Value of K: 10.2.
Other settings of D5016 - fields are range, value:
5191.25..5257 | 14.5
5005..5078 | 14.9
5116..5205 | 13.5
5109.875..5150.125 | 14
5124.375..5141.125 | 13.8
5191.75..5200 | 14.2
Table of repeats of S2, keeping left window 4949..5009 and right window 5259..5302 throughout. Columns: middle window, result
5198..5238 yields 1.36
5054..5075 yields 0.28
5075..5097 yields 0.74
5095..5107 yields 0.77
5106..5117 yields 0.75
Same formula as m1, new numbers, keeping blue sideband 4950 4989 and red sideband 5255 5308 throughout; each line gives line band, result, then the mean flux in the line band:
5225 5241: 0.3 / 14.6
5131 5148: 1.0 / 14.1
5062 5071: 0.2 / 15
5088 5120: 1.4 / 14.5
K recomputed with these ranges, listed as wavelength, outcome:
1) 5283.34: 15.5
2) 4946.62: 15.9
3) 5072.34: 14.9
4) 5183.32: 11.7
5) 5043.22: 15.3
